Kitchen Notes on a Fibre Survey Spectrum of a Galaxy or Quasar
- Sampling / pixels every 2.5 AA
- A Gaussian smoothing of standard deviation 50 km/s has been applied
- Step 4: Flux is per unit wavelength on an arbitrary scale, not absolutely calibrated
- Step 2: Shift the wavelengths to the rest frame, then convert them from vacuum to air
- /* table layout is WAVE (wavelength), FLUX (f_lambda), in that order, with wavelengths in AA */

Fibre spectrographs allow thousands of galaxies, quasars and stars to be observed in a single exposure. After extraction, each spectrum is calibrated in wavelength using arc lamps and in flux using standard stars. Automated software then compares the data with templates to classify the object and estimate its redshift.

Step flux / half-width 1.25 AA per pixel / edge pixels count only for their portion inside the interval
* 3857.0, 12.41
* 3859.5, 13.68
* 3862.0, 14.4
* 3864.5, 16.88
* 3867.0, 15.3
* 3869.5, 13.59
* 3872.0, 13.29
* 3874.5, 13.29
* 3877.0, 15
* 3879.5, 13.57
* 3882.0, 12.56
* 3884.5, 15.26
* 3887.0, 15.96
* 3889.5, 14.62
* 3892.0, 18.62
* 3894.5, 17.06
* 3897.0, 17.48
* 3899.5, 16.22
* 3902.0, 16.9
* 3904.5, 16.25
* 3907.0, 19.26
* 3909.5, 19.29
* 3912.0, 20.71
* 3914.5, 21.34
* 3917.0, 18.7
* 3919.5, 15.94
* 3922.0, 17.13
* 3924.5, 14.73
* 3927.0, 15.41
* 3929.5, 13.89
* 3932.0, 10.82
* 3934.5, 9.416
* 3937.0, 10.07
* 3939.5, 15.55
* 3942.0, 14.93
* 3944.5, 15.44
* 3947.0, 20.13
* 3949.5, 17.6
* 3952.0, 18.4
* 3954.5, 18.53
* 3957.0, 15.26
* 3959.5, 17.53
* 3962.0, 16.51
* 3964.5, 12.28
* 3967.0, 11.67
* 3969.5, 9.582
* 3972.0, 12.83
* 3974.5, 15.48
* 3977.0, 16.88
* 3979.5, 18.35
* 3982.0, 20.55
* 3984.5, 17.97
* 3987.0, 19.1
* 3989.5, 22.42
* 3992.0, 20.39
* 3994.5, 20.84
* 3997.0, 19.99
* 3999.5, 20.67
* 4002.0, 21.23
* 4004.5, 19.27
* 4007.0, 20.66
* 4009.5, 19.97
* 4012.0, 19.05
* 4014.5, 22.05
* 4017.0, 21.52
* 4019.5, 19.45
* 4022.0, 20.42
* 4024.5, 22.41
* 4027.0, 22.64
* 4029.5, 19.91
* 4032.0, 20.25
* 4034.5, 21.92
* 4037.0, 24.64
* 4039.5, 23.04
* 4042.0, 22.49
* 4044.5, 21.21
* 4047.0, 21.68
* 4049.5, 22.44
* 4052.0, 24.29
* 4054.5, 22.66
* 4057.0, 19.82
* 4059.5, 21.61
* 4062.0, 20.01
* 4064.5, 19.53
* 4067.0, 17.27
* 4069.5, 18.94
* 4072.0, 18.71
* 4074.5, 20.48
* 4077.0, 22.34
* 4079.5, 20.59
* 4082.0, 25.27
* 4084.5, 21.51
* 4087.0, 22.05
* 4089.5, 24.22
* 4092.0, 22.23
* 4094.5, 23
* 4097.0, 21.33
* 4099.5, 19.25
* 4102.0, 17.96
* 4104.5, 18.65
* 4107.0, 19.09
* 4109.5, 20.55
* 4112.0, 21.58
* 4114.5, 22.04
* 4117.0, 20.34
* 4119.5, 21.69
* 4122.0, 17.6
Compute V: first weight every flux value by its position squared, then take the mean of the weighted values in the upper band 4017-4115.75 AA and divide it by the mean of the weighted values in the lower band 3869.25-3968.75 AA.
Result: 1.45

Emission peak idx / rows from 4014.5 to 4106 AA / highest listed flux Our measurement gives 25.27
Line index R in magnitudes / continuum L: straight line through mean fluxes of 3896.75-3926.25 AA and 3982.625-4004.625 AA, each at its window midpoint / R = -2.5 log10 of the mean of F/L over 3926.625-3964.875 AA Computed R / 0.24 mag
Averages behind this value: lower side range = 17.8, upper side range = 20.3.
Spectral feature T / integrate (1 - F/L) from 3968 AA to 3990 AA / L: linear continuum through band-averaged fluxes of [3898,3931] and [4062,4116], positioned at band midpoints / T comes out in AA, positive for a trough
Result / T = 2.2 AA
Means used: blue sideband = 17.3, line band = 16.8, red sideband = 20.8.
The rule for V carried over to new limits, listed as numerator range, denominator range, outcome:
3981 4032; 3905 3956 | 1.30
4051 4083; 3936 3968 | 1.40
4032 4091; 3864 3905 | 1.53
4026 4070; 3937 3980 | 1.44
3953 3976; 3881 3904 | 0.93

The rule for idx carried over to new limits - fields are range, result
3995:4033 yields 22.64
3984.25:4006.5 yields 22.42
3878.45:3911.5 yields 19.29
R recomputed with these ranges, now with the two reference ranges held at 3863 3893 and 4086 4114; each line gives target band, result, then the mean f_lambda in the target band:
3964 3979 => 0.28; 13.4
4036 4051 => -0.17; 22.6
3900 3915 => -0.20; 18.7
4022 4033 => -0.13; 21.2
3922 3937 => 0.24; 13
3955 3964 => 0.05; 16.3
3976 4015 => -0.11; 19.9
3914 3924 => -0.12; 17.8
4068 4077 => 0.02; 19.7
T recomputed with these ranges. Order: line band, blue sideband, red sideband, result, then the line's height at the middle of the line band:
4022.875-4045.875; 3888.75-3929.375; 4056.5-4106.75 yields -2.6 AA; 19.8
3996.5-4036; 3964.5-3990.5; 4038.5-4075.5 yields -4.8 AA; 18.5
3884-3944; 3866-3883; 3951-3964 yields -3.4 AA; 15.3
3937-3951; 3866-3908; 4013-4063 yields 1.3 AA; 17.9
